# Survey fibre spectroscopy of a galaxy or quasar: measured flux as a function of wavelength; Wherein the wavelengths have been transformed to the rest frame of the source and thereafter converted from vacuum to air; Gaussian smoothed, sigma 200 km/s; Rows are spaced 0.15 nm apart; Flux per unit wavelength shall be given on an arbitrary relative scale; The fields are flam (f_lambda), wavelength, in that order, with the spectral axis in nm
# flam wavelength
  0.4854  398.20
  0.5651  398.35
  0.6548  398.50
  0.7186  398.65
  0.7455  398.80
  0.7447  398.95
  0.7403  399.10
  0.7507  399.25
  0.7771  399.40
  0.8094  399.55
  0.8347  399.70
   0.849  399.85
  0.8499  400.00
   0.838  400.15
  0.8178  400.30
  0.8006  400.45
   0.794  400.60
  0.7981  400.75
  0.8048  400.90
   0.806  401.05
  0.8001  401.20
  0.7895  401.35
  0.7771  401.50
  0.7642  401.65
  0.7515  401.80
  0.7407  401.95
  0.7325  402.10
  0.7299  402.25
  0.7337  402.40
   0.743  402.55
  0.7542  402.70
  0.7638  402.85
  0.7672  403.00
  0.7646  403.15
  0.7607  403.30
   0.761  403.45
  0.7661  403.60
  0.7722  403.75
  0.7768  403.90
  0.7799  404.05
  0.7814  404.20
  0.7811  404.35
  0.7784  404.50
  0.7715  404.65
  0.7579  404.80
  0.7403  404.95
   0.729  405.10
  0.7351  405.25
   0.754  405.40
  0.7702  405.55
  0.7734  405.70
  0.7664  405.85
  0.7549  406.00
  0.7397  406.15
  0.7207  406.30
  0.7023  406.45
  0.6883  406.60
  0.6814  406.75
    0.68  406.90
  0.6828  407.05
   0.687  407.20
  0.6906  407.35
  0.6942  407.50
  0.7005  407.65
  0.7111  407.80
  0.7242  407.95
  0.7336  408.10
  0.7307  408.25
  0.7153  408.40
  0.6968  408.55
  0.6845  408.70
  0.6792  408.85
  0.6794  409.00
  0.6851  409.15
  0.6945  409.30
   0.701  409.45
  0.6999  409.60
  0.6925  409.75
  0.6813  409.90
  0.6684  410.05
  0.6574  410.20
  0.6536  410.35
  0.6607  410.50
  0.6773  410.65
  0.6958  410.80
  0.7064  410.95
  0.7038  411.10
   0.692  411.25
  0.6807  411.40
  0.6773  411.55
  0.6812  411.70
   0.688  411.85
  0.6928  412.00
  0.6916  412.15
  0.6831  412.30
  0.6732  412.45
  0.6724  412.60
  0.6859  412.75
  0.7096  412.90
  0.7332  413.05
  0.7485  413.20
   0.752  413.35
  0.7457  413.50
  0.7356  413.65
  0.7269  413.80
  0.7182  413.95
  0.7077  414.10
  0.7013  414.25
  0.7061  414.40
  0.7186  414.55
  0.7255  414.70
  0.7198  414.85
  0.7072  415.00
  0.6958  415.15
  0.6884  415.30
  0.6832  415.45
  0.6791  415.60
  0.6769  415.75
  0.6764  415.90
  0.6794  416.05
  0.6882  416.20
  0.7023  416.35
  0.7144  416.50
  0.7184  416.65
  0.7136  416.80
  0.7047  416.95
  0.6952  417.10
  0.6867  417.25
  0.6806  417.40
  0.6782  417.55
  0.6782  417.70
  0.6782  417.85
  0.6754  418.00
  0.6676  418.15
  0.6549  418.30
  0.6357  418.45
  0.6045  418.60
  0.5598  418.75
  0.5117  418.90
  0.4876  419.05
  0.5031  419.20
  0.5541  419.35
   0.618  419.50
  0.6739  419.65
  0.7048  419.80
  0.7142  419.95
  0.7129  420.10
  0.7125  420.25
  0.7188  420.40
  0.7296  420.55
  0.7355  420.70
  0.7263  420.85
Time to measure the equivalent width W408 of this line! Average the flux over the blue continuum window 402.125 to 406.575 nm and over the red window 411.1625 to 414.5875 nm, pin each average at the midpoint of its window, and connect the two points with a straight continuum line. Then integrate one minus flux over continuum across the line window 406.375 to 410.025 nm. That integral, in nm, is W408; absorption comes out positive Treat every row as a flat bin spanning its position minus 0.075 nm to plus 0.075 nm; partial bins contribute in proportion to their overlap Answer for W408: 0.181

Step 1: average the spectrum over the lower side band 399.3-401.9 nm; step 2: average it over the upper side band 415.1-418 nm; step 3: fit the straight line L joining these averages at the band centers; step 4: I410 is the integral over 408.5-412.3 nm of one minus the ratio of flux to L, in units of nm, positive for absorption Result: 0.25 nm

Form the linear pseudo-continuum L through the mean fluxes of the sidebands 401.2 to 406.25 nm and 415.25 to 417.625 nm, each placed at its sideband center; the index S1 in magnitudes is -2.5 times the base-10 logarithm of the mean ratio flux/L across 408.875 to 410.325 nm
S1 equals 0.07 mag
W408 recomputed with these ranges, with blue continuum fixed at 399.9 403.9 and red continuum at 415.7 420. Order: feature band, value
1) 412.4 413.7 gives -0.053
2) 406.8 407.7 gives 0.057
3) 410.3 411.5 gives 0.038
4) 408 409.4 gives 0.045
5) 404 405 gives -0.019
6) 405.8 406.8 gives 0.028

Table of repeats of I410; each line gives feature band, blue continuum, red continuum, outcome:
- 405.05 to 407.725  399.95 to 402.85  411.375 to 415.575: 0.11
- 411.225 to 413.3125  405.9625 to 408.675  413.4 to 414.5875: 0.07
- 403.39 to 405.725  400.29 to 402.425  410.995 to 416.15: -0.02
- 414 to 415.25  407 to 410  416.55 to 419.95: -0.09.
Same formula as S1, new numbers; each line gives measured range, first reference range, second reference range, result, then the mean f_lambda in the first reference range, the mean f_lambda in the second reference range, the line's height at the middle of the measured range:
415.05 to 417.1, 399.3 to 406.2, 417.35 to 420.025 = -0.071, 0.775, 0.626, 0.651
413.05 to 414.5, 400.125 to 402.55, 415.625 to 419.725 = -0.073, 0.778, 0.649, 0.68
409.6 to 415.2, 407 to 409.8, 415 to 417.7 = -0.006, 0.699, 0.692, 0.696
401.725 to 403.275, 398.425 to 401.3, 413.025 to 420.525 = 0.030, 0.786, 0.679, 0.769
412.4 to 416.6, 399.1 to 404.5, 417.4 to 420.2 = -0.060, 0.78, 0.631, 0.668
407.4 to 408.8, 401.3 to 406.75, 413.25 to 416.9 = 0.041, 0.754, 0.708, 0.737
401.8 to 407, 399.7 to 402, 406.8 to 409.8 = 0.005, 0.801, 0.698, 0.752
